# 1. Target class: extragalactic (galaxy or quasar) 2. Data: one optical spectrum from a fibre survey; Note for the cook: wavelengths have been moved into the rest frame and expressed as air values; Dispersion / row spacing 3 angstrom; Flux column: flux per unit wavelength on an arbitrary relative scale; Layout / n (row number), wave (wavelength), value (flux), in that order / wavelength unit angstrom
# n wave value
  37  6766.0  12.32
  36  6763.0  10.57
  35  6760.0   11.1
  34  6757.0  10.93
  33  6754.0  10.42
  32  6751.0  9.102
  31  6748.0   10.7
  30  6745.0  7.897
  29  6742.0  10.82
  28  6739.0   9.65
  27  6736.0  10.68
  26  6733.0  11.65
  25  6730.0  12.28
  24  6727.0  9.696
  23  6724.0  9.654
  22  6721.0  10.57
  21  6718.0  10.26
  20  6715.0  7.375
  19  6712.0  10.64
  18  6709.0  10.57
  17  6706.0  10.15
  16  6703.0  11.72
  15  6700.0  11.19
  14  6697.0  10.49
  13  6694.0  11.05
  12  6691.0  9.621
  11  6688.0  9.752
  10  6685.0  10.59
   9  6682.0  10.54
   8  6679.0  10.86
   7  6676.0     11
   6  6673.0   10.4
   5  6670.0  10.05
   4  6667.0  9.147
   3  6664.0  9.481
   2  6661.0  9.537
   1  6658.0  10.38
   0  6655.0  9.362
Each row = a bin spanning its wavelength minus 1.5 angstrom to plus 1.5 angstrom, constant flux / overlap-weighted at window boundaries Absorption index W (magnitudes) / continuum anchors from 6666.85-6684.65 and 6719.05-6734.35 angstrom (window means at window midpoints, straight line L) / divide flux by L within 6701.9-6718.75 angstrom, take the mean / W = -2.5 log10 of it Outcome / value 0.060 mag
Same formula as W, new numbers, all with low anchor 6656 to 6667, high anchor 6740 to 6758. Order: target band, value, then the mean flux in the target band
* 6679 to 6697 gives -0.07 mag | 10.4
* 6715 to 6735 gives -0.06 mag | 10.4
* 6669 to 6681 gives -0.09 mag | 10.6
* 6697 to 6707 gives -0.12 mag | 11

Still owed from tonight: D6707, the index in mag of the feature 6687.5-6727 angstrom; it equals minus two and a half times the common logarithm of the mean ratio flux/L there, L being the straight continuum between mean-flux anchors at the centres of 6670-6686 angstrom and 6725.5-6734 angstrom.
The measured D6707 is 0.07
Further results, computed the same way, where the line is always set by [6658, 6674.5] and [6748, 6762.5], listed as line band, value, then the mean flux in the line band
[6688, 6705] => -0.07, 10.7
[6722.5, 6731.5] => -0.03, 10.5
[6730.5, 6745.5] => -0.01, 10.4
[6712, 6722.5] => 0.06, 9.58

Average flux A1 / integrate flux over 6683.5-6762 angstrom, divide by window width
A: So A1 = 10.3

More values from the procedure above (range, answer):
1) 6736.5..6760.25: 10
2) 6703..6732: 10.2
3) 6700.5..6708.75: 10.9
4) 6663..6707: 10.4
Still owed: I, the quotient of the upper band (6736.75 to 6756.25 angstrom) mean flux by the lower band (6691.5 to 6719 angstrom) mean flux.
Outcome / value 0.95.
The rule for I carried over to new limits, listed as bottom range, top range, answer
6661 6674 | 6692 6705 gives 1.13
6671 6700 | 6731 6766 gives 0.99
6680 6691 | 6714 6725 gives 0.93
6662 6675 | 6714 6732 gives 1.03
